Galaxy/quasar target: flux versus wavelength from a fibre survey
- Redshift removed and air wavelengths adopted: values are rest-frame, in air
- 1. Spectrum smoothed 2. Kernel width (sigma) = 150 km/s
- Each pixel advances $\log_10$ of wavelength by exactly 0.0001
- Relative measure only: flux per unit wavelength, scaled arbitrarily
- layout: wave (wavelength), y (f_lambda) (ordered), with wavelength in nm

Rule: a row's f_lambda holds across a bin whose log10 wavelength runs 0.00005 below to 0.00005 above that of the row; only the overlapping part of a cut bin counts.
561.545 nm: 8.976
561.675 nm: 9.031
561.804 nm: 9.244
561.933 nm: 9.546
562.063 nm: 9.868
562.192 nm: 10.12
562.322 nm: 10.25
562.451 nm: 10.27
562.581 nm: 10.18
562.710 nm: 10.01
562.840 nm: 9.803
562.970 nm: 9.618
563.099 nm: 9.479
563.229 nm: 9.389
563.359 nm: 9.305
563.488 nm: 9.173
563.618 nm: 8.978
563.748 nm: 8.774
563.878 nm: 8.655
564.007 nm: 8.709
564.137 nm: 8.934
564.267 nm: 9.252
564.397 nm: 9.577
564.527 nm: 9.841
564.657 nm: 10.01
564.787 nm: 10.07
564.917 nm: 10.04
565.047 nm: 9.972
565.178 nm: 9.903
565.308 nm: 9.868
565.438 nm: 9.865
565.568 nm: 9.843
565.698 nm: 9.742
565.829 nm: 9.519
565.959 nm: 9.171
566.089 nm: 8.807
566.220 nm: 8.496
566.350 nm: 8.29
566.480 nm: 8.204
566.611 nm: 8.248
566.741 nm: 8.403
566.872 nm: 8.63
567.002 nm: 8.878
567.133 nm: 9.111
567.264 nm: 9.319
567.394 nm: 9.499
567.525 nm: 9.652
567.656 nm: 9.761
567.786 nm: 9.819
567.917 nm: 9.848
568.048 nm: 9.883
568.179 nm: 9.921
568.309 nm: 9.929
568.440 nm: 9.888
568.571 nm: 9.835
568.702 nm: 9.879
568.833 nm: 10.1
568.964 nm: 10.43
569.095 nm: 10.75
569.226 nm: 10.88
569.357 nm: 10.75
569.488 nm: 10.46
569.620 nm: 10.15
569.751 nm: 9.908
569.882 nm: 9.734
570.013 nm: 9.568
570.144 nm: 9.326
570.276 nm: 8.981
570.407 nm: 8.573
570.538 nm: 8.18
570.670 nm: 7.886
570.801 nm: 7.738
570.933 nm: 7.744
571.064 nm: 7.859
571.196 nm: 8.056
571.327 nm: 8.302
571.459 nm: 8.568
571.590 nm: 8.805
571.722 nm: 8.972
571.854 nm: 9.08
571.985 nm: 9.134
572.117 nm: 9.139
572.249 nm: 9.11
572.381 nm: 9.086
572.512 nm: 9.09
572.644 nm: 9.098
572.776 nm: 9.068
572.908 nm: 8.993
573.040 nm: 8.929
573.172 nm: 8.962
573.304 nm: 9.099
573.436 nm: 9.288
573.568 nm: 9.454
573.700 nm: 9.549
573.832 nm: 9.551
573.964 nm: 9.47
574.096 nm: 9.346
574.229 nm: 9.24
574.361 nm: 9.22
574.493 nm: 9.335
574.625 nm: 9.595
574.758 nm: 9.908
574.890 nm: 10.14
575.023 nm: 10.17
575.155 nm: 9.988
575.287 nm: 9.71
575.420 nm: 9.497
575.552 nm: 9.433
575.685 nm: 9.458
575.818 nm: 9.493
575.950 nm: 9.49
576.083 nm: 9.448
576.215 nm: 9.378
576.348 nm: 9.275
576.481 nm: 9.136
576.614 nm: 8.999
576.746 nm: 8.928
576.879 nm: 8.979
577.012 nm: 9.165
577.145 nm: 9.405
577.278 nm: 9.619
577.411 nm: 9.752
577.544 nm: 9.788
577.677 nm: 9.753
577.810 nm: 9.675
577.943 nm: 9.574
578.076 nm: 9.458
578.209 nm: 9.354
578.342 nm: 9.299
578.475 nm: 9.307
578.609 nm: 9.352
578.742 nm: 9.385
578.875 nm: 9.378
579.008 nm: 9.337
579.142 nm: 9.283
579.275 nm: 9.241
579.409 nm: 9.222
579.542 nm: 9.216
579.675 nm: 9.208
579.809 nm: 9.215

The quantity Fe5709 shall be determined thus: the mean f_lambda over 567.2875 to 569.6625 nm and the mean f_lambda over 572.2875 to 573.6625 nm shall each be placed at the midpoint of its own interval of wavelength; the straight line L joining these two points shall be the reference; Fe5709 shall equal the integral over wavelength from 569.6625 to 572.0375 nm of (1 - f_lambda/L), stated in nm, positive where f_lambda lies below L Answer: 0.22 nm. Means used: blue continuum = 10.1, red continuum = 9.12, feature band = 8.7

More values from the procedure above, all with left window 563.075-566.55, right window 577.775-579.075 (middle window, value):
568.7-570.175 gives -0.13 nm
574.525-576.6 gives -0.04 nm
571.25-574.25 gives 0.09 nm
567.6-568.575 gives -0.05 nm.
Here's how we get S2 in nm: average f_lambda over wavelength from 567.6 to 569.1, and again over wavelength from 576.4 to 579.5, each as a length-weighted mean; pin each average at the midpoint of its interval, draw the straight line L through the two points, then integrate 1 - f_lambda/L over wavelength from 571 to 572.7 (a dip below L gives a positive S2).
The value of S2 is 0.17 nm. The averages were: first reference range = 9.98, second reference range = 9.36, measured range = 8.79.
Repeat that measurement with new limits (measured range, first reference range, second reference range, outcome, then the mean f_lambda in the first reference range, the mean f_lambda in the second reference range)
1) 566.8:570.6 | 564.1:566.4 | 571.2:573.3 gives -0.20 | 9.52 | 8.93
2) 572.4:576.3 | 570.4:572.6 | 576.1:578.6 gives -0.20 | 8.55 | 9.38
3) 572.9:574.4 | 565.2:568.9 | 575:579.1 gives 0.02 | 9.38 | 9.44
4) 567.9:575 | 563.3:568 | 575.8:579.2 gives 0.00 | 9.29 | 9.38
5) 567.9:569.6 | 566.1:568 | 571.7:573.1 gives -0.22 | 9.01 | 9.07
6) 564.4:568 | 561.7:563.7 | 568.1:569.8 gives 0.22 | 9.66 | 10.2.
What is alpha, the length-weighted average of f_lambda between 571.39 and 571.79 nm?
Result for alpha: 8.77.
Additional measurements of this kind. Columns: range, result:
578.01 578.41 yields 9.38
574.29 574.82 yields 9.51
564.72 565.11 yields 10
